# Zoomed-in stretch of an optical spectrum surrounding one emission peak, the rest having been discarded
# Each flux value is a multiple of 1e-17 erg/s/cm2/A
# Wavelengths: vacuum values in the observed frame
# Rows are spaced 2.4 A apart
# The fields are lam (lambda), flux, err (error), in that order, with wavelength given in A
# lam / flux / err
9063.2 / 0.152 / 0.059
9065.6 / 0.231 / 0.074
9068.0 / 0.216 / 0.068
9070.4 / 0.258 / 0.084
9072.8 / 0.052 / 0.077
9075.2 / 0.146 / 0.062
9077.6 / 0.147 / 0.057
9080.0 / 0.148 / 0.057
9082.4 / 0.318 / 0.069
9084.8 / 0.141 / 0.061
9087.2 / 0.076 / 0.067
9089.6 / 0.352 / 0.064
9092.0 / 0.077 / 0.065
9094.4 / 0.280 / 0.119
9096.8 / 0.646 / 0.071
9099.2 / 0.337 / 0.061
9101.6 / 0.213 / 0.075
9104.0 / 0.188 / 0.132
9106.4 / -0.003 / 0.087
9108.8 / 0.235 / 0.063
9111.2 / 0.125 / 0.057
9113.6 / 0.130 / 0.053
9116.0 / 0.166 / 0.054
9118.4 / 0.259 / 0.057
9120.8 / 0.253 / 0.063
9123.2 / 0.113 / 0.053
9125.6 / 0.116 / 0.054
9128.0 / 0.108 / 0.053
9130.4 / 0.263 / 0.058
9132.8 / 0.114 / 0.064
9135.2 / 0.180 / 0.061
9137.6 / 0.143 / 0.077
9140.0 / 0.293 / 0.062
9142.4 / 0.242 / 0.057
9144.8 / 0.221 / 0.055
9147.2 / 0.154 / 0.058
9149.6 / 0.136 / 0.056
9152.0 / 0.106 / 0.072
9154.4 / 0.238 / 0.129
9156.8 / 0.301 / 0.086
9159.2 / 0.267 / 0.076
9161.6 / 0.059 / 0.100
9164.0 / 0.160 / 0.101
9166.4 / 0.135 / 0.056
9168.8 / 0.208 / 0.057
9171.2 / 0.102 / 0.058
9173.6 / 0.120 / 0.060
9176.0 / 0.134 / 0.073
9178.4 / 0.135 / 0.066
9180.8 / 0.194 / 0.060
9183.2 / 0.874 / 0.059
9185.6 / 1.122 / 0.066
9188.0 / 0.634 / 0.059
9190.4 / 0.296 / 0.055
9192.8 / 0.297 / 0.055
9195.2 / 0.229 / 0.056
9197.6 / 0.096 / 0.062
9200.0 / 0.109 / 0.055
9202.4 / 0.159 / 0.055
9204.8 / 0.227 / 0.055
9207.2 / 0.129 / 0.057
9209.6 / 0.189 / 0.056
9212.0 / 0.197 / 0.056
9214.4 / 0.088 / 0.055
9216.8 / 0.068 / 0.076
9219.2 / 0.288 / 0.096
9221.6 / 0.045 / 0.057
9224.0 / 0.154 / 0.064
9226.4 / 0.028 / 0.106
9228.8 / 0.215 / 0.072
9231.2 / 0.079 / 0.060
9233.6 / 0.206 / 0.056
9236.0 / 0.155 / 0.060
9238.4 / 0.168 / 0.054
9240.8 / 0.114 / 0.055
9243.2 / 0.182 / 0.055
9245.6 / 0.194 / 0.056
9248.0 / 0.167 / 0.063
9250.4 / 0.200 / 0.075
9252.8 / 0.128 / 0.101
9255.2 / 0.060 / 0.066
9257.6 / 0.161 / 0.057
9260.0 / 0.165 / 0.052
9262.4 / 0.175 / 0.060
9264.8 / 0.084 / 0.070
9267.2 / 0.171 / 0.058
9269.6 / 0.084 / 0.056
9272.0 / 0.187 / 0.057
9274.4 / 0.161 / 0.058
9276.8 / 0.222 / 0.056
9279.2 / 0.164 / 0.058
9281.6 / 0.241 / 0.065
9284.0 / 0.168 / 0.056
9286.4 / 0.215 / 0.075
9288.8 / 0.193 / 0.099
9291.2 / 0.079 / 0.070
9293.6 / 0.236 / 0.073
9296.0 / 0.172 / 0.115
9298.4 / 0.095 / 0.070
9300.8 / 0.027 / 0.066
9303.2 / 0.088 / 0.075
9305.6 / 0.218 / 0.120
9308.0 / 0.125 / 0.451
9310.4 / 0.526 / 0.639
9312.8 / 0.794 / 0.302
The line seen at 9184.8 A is [O III] 5007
